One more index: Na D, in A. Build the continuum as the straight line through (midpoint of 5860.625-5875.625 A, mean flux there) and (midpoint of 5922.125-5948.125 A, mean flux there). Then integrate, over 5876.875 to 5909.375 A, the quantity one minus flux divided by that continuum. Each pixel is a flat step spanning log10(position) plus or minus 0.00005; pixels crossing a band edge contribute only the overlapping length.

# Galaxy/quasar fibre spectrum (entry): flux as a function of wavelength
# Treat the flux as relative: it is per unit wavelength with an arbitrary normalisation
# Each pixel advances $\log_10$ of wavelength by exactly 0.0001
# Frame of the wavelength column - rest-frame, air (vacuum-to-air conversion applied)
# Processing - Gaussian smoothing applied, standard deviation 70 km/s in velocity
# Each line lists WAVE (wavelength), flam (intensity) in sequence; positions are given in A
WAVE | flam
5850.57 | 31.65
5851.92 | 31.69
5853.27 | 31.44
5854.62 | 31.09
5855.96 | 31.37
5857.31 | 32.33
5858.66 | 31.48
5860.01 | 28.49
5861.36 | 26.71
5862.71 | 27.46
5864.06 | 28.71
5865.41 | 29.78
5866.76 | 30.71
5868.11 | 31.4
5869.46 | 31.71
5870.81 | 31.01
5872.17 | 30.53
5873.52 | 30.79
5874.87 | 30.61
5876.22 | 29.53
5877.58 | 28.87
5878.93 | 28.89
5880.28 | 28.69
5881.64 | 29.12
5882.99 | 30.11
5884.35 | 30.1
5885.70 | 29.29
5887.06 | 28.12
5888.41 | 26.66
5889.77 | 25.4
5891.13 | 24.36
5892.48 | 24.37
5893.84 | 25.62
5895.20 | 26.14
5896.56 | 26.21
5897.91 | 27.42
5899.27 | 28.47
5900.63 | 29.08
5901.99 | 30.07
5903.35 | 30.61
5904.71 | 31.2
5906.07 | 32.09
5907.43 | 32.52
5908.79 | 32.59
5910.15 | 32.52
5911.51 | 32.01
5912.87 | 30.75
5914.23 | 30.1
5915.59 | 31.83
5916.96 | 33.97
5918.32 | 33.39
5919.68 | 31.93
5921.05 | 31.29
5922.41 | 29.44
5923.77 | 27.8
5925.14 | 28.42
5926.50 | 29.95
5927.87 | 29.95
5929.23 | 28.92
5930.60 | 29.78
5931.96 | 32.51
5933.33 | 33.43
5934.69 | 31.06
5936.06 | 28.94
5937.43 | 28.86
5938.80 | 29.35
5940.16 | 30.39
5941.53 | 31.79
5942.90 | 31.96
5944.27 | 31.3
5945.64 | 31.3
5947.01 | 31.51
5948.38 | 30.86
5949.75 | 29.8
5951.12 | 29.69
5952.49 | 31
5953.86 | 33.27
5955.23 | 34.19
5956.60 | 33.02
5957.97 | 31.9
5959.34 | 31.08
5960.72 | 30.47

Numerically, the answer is 1.7 A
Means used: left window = 29.9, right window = 30.4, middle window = 28.6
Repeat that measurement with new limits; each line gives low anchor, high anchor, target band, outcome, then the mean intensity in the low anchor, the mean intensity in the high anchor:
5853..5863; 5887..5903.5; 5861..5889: -0.8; 30.1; 27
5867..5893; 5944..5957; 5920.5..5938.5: 0.5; 29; 31.6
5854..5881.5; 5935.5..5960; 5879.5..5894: 1.3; 30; 31.1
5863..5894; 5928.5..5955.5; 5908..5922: -0.9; 28.9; 30.9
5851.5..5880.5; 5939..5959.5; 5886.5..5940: 2.2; 30.2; 31.5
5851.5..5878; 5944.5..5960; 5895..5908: 0.6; 30.3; 31.6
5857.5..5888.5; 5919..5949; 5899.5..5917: -0.7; 29.6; 30.5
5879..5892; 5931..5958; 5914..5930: -0.3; 28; 31.3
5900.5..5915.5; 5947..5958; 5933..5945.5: 0.3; 31.3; 31.7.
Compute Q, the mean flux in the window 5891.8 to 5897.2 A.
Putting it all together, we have 25.6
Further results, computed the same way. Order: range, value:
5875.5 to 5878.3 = 29.2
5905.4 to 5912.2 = 32.4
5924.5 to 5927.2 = 29.2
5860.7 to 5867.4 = 28.7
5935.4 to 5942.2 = 29.9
